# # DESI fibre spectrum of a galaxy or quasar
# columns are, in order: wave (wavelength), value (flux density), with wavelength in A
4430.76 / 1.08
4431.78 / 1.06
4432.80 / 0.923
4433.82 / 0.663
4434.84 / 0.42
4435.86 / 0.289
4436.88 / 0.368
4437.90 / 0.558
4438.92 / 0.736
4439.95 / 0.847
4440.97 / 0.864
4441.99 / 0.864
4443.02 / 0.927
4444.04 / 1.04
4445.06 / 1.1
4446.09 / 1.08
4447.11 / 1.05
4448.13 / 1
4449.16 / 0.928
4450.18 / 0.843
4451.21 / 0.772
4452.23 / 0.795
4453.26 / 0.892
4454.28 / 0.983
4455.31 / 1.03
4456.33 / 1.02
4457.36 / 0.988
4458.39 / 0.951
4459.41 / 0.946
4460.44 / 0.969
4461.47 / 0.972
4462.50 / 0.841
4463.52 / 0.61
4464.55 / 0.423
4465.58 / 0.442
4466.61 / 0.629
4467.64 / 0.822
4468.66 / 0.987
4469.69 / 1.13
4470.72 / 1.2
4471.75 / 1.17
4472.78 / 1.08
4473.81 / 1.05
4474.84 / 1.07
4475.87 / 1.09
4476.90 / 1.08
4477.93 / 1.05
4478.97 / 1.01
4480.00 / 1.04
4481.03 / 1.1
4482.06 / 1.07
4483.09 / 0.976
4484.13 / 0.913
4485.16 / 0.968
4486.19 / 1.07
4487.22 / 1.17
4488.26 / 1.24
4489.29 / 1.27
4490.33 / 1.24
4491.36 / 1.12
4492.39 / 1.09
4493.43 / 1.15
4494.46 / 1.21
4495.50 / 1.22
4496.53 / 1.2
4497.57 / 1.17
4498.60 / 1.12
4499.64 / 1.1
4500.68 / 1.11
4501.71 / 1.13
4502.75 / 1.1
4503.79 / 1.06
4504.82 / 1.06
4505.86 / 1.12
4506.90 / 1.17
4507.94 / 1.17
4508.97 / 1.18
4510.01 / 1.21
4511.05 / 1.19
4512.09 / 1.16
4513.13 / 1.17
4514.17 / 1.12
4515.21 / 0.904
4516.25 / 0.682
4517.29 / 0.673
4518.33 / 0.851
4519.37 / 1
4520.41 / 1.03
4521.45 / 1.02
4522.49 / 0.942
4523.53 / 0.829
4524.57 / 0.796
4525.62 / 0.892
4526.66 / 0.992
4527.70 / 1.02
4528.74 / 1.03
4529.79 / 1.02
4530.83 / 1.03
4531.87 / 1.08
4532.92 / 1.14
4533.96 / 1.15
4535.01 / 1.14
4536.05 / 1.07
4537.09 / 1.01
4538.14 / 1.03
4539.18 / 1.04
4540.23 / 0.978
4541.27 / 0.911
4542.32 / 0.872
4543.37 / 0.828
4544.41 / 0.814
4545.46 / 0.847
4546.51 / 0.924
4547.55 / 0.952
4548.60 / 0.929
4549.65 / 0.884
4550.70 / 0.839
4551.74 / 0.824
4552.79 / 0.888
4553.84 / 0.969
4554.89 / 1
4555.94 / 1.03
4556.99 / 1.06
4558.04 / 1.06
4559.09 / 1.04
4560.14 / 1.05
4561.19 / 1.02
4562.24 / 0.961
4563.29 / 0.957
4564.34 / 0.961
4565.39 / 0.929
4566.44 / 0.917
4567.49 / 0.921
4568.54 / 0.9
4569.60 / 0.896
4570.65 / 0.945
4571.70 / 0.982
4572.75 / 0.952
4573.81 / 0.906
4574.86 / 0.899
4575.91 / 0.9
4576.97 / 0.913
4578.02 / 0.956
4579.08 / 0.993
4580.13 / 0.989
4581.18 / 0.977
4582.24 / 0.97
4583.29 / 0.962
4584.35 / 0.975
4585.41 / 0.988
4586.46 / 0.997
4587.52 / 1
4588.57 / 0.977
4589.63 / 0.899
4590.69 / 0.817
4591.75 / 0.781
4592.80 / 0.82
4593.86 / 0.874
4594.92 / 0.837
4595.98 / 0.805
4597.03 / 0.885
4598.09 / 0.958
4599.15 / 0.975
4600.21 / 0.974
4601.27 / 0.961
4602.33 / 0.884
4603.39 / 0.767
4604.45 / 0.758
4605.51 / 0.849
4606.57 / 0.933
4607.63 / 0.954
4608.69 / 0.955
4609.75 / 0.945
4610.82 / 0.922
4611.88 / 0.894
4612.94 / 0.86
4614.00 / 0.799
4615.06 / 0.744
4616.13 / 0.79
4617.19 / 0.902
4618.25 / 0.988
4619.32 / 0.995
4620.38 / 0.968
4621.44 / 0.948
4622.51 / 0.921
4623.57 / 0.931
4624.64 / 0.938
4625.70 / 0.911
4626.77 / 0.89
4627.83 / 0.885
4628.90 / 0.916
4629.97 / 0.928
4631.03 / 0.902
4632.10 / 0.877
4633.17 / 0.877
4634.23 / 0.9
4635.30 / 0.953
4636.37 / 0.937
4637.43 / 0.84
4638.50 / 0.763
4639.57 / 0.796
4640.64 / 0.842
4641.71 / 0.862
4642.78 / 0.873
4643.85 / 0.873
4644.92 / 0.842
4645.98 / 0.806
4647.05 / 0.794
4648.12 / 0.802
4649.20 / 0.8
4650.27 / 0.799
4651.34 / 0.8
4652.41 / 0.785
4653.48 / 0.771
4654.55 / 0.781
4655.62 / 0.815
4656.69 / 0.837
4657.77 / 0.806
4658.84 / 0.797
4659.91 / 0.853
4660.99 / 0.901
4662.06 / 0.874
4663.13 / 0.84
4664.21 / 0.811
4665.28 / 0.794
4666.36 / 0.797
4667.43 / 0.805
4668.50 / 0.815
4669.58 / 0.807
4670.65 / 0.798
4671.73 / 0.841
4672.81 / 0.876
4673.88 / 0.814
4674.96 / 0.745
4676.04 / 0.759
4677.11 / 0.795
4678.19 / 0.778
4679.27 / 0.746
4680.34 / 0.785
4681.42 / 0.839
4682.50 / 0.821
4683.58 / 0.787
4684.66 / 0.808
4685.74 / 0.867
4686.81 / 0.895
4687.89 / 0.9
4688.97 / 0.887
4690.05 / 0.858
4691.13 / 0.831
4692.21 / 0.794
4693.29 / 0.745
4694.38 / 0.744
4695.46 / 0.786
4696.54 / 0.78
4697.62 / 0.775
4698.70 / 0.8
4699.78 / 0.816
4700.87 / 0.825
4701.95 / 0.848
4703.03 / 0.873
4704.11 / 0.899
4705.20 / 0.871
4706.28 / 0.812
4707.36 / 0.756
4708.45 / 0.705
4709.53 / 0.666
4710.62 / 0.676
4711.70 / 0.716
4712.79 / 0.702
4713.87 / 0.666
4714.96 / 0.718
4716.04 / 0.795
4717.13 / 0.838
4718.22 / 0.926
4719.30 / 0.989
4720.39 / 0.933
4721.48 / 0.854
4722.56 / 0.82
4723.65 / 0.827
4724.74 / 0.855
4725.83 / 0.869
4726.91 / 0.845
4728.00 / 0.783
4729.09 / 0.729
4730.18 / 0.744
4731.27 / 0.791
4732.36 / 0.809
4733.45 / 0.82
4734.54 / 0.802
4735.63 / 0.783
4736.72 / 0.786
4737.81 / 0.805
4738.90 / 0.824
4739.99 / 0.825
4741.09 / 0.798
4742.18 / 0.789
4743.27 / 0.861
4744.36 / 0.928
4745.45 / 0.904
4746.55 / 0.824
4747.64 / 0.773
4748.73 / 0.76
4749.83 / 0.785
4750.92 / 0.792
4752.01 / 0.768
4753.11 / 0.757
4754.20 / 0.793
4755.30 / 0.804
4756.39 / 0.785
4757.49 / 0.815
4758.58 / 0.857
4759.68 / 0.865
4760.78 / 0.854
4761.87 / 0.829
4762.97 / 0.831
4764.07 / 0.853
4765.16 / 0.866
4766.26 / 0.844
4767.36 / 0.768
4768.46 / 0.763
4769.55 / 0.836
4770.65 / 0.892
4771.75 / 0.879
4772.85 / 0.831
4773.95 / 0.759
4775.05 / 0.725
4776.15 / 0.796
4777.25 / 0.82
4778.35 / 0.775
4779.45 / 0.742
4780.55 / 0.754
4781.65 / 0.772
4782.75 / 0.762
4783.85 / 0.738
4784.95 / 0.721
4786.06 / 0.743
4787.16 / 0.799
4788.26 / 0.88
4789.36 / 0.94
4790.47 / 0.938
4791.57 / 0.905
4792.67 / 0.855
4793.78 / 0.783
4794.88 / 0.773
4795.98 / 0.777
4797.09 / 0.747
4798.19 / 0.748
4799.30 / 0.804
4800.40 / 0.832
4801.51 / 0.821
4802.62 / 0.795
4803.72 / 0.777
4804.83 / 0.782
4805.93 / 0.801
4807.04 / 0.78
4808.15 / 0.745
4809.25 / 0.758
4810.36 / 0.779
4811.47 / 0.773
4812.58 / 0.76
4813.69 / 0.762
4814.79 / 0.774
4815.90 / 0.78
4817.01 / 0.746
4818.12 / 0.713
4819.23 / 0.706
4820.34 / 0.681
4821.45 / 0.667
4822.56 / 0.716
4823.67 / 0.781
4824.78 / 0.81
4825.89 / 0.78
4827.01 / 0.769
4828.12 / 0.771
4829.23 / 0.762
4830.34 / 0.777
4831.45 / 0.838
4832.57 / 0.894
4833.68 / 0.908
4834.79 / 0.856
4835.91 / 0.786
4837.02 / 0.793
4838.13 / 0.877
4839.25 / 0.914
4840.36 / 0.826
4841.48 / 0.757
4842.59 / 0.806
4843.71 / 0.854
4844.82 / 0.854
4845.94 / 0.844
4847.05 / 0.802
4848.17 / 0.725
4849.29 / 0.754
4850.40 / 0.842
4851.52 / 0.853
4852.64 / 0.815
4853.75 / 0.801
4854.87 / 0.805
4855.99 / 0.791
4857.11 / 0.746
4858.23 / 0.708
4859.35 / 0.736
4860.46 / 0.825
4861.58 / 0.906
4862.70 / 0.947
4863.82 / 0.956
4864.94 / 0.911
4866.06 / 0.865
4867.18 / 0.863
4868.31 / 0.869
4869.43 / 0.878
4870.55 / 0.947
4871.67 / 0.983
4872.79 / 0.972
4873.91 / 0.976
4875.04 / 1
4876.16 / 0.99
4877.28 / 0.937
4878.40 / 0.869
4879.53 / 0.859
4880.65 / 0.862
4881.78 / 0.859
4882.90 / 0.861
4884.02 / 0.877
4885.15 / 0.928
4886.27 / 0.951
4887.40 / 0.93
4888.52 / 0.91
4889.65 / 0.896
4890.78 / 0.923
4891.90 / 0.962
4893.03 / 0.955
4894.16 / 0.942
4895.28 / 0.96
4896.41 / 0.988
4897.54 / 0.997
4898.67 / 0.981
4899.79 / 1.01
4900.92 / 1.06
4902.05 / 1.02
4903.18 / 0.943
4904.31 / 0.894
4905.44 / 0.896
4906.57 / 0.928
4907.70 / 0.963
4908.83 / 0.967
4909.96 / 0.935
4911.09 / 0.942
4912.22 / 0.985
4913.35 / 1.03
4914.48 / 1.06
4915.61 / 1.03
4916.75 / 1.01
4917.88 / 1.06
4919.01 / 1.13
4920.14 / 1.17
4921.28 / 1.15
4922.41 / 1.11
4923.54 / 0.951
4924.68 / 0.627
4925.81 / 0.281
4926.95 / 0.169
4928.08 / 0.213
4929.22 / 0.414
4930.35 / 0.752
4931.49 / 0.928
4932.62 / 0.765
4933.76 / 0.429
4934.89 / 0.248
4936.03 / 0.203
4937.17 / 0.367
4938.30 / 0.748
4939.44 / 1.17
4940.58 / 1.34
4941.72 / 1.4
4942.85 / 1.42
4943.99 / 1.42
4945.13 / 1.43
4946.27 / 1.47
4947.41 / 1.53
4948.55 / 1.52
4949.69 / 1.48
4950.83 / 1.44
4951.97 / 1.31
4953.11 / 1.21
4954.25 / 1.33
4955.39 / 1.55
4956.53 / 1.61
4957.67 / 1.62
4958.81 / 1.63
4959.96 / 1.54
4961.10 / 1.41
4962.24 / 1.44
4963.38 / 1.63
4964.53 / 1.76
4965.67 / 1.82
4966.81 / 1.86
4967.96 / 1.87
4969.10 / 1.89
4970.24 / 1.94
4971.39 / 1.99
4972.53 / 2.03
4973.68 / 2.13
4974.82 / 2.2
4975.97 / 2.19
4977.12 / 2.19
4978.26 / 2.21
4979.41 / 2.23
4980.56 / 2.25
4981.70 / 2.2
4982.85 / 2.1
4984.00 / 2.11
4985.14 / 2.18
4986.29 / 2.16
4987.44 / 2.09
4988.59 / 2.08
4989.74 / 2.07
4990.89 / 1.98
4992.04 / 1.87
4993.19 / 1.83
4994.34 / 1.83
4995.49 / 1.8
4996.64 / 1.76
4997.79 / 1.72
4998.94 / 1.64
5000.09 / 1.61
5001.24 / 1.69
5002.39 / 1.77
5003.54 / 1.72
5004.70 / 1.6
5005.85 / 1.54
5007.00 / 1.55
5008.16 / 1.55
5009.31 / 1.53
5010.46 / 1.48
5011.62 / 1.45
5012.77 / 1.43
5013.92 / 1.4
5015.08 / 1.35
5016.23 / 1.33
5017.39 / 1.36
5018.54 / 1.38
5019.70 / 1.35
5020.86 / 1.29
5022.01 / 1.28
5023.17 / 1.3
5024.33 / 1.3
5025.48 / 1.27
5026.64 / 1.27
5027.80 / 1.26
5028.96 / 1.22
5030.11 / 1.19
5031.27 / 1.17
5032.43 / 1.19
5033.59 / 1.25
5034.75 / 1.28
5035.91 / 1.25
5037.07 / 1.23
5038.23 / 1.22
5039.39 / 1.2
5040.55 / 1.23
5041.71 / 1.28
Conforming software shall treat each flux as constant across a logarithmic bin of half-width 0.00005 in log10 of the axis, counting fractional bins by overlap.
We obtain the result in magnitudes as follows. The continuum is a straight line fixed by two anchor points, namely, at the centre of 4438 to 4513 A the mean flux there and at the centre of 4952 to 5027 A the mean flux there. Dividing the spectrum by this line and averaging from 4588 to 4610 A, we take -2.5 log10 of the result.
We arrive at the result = 0.32 mag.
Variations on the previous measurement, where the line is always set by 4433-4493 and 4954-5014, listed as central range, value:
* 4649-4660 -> 0.49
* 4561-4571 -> 0.18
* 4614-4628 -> 0.31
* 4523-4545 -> 0.07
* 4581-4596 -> 0.24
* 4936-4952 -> 0.37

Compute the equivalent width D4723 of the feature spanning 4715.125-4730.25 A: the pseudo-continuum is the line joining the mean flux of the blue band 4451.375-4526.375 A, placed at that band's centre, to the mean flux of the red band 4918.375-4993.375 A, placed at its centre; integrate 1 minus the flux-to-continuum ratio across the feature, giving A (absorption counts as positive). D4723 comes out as 4.9 A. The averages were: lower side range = 1.02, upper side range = 1.47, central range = 0.844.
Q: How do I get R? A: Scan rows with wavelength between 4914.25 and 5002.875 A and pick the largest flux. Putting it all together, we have 2.25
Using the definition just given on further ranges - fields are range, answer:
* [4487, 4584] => 1.27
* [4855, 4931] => 1.17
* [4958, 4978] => 2.2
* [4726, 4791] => 0.94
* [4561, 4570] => 1.02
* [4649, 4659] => 0.837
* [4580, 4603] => 1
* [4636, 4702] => 0.937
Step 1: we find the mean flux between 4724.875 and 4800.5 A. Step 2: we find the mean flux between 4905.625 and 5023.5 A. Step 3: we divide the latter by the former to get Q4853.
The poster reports 1.77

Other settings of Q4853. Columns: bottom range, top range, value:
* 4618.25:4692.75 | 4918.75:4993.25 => 1.74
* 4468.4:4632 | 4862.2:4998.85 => 1.28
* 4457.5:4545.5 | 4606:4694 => 0.83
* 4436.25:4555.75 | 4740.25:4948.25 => 0.86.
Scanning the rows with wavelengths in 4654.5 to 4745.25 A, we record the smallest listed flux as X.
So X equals 0.666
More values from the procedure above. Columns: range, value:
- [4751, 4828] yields 0.667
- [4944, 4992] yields 1.21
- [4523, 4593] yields 0.781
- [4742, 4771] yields 0.757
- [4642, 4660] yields 0.771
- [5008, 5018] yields 1.33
